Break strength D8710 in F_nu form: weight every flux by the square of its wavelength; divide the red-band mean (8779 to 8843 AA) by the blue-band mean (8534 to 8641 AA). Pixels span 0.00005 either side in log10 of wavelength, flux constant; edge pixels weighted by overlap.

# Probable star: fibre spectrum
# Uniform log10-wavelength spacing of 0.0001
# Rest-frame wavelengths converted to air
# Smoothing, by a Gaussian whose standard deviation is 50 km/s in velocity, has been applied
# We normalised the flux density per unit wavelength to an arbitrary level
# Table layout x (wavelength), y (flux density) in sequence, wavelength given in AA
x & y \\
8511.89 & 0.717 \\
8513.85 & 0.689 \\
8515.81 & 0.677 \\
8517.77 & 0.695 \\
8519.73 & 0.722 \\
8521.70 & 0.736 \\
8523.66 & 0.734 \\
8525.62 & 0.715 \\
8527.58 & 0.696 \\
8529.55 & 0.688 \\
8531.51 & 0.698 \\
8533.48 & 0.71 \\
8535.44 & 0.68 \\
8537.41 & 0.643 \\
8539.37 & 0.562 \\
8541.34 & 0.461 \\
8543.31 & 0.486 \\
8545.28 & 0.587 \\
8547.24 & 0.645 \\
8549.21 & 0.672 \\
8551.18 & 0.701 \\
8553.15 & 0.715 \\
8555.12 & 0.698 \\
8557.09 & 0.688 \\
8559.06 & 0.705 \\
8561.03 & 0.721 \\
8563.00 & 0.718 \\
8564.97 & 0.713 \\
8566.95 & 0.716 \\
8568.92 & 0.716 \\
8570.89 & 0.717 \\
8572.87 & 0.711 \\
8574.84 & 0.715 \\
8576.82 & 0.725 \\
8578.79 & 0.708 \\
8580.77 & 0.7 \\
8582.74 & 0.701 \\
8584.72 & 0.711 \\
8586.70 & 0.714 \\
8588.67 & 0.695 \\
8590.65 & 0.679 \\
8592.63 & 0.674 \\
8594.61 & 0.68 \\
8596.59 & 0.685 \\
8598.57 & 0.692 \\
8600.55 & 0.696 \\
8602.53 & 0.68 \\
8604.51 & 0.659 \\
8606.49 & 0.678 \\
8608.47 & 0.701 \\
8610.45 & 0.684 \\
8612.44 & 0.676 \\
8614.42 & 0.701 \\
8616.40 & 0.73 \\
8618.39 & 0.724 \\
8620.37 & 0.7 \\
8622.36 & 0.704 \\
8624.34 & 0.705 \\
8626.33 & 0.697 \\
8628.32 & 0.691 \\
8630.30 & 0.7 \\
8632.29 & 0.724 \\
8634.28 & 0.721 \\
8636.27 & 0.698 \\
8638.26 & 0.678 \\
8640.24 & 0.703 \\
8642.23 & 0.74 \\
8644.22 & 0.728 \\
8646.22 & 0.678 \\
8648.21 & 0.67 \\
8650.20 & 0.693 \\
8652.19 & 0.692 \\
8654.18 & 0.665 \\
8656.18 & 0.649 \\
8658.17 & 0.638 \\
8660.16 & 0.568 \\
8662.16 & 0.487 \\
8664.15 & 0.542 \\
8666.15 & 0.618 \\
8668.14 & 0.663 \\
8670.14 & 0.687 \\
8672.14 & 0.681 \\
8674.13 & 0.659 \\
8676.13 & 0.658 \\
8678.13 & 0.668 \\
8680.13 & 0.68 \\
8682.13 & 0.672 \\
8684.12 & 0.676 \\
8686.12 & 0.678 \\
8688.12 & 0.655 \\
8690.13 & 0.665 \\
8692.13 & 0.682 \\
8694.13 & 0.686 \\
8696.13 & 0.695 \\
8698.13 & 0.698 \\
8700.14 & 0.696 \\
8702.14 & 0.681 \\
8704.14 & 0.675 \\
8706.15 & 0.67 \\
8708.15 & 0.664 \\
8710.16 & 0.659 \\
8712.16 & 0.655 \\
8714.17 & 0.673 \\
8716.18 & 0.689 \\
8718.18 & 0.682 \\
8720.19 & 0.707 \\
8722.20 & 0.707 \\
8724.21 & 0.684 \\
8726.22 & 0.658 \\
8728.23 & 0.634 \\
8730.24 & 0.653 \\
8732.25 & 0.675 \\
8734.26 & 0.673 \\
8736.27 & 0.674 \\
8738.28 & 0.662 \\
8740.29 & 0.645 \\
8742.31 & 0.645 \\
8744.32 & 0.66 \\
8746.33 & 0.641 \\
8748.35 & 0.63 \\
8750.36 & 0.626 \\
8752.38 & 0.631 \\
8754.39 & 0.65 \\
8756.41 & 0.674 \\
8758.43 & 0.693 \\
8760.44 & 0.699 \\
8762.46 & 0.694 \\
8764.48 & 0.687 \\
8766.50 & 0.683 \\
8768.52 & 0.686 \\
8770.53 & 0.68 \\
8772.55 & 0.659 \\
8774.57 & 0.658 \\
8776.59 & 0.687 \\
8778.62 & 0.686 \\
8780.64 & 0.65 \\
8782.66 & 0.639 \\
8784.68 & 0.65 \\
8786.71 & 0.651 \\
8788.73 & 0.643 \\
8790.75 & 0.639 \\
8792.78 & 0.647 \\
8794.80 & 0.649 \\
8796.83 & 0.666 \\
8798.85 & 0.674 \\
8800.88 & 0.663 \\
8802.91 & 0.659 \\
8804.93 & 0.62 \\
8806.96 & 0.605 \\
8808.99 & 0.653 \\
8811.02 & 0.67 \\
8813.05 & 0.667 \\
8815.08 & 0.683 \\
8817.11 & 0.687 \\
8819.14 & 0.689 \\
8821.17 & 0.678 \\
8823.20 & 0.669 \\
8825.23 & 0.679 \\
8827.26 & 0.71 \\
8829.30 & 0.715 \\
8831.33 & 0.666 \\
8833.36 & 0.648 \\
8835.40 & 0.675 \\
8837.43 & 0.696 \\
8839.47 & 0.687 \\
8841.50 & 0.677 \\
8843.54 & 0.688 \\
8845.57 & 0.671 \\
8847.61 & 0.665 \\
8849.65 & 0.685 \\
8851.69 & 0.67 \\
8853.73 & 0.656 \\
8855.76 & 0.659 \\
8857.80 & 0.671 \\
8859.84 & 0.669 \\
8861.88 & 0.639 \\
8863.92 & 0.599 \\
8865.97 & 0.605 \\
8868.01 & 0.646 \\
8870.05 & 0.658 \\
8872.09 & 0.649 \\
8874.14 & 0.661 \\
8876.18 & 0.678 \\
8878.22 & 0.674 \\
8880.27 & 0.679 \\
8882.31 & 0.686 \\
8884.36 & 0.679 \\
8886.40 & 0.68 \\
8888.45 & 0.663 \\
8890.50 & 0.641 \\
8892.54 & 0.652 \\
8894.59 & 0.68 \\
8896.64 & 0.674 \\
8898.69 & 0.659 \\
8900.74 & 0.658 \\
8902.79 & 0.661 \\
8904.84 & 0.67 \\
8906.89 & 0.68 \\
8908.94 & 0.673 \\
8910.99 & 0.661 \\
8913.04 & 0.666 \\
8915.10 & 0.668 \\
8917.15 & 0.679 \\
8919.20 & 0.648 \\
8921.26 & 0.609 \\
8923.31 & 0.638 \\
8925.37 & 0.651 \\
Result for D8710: 1.02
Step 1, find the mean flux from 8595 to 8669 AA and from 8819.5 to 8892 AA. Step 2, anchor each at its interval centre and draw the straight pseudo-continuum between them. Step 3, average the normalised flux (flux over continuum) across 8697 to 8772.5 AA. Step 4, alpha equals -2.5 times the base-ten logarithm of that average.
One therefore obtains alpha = 0.00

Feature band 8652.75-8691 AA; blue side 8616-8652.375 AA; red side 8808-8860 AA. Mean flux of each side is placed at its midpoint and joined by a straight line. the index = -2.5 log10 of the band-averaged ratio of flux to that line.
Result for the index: 0.09 mag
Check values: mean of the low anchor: 0.704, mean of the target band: 0.643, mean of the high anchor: 0.676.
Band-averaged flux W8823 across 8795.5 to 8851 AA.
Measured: 0.672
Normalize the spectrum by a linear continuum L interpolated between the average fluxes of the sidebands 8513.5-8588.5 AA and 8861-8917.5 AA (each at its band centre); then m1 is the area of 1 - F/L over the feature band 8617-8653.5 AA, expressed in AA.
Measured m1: -1.3 AA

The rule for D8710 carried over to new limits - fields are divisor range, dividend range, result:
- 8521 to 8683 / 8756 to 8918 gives 1.04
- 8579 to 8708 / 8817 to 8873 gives 1.03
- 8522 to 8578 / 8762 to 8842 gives 1.05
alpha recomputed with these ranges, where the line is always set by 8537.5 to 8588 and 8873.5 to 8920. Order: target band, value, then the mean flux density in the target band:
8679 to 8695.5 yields 0.00 mag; 0.675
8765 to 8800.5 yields 0.01 mag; 0.662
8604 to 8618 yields -0.03 mag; 0.692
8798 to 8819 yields 0.02 mag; 0.659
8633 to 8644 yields -0.06 mag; 0.71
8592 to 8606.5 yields -0.01 mag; 0.681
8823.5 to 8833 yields -0.03 mag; 0.688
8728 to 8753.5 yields 0.04 mag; 0.651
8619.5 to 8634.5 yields -0.05 mag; 0.704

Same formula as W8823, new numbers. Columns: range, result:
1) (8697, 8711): 0.678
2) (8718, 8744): 0.668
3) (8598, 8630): 0.695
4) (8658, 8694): 0.644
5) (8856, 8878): 0.649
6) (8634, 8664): 0.662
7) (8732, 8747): 0.659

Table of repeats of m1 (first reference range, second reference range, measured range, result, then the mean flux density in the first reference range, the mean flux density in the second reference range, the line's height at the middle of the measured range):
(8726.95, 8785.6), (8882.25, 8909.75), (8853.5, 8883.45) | 0.51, 0.663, 0.668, 0.667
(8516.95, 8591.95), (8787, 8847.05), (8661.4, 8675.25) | 1.12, 0.684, 0.668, 0.677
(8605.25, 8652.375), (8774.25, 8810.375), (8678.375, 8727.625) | 0.03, 0.701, 0.652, 0.679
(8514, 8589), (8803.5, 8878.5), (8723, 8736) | 0.16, 0.684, 0.665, 0.673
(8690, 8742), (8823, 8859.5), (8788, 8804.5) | 0.54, 0.674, 0.677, 0.676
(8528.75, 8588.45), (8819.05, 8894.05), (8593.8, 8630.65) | -0.97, 0.678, 0.668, 0.676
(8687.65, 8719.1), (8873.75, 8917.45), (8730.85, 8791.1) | 1.08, 0.677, 0.669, 0.675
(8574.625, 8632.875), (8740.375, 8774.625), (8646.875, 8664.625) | 1.55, 0.697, 0.664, 0.686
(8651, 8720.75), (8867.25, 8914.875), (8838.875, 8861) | -0.22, 0.66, 0.667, 0.665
